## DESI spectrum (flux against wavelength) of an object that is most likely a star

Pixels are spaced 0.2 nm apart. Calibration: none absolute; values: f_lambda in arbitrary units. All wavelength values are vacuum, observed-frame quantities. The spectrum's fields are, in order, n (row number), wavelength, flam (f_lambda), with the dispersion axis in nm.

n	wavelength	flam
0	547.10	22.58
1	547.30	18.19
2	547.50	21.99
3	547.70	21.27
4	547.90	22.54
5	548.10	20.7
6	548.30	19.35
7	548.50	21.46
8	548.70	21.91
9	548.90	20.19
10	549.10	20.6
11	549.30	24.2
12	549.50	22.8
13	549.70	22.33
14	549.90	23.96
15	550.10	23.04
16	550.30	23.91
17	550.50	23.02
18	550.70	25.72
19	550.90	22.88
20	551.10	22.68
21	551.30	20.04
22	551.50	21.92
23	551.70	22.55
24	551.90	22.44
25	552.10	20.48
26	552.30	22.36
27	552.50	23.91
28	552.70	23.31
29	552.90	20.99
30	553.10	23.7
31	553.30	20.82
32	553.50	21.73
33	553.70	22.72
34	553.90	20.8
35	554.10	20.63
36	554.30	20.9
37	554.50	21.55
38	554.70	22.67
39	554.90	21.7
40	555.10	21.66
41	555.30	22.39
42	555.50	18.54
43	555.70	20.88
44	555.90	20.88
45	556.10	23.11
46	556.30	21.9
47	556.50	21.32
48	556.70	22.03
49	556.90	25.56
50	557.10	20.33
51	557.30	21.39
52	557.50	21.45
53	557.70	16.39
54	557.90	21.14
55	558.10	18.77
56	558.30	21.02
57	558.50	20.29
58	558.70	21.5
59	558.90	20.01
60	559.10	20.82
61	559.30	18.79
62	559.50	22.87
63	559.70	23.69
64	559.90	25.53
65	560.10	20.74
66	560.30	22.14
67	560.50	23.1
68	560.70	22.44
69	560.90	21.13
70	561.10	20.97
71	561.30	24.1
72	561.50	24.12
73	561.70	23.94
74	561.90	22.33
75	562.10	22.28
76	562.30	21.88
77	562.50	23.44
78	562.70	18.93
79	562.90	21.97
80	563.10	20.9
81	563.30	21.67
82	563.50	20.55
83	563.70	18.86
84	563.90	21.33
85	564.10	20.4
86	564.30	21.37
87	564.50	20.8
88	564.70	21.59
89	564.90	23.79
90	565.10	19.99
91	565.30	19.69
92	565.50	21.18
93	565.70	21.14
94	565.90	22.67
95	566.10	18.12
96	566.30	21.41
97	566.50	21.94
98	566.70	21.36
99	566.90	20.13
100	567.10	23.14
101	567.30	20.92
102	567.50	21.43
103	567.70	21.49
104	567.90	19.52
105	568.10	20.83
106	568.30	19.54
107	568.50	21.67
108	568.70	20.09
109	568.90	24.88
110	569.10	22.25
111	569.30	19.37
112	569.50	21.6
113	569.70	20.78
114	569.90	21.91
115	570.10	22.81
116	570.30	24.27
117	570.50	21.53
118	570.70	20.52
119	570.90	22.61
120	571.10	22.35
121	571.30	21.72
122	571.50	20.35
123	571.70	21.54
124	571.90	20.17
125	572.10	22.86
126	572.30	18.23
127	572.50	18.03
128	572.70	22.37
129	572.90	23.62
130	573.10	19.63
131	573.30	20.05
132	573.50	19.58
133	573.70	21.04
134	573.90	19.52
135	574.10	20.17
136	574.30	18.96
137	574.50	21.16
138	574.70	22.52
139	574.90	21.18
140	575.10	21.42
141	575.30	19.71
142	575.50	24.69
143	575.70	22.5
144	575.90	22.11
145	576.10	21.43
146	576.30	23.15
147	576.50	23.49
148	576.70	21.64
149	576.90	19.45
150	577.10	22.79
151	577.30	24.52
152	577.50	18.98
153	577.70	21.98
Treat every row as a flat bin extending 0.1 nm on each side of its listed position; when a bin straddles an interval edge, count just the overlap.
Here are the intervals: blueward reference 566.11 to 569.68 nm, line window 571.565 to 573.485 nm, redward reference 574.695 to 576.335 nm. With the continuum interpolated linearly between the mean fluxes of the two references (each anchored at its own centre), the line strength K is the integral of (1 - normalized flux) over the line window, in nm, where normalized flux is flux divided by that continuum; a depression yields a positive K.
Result 0.09 nm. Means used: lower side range 21.2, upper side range 22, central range 20.7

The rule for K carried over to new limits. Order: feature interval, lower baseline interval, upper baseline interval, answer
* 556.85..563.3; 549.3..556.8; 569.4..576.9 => 0.06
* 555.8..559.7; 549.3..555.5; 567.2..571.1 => 0.17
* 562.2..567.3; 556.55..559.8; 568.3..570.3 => 0.07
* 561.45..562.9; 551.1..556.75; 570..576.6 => -0.05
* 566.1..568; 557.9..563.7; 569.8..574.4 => 0.02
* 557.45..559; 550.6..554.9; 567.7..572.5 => 0.13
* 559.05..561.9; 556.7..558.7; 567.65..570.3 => -0.21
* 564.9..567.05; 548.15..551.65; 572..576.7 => 0.06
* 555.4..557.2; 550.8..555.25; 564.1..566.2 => 0.01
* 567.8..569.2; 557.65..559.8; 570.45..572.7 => -0.03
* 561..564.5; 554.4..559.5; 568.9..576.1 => -0.09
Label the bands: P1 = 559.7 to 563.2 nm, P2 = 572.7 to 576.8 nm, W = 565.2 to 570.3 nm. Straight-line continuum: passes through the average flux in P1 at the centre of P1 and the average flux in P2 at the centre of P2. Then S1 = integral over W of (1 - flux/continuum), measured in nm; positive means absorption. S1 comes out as 0.154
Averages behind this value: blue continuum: 22.4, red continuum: 21.4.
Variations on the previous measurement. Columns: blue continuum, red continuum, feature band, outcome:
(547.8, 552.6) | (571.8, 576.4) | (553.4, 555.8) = 0.078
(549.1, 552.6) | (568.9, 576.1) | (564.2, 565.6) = 0.039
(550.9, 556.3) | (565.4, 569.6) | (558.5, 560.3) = -0.014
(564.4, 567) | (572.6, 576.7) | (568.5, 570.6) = -0.071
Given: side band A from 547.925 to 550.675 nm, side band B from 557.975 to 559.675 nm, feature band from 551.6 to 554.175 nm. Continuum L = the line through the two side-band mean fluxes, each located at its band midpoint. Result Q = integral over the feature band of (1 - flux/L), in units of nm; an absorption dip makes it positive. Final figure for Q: -0.05 nm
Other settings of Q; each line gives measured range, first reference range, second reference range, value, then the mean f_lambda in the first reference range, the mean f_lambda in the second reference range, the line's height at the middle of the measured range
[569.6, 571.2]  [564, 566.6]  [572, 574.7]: -0.11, 21.1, 20.5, 20.7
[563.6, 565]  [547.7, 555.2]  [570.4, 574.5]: 0.01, 22.1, 20.8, 21.3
